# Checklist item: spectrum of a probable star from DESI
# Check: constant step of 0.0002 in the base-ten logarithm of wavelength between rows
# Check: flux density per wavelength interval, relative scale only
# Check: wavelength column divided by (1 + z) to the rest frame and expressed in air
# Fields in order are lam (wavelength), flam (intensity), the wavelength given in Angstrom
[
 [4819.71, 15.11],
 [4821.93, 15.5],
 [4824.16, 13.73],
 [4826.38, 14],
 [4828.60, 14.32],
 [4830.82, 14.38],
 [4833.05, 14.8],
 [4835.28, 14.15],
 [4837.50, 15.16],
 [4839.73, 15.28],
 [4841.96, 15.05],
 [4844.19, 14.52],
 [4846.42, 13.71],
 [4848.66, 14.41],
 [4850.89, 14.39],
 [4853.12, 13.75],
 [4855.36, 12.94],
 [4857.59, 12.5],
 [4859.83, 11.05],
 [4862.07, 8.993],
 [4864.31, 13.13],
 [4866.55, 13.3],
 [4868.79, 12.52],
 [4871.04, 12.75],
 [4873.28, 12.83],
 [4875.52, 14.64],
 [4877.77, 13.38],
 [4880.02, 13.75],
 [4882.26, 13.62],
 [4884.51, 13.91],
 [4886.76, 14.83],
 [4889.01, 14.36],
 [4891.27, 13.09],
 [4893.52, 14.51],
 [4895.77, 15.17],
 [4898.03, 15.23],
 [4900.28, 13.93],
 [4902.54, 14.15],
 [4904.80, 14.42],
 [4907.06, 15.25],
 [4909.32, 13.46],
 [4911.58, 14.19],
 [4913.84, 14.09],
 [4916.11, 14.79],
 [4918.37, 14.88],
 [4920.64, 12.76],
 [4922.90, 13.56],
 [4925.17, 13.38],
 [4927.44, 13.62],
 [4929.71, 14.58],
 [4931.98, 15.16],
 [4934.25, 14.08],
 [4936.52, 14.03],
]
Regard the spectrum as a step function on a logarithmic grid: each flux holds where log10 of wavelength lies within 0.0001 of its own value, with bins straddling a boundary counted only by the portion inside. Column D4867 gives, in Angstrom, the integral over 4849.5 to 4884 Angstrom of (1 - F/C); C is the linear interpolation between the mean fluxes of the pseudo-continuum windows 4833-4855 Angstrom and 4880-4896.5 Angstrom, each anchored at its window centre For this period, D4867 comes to 3.30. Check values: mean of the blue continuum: 14.5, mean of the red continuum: 14.2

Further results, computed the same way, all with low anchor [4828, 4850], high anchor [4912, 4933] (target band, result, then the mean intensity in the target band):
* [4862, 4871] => 1.2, 12.4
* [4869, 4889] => 0.9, 13.7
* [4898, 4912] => -0.1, 14.3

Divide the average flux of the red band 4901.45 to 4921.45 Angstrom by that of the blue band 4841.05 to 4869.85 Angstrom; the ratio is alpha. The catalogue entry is 1.09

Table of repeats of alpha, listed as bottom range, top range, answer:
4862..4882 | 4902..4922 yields 1.09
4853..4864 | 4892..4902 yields 1.24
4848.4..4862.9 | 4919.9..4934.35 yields 1.11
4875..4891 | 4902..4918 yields 1.03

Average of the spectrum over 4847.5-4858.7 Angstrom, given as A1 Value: 13.6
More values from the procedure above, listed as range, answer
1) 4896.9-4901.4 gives 14.6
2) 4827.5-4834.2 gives 14.5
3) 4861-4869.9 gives 12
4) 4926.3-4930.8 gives 14.1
